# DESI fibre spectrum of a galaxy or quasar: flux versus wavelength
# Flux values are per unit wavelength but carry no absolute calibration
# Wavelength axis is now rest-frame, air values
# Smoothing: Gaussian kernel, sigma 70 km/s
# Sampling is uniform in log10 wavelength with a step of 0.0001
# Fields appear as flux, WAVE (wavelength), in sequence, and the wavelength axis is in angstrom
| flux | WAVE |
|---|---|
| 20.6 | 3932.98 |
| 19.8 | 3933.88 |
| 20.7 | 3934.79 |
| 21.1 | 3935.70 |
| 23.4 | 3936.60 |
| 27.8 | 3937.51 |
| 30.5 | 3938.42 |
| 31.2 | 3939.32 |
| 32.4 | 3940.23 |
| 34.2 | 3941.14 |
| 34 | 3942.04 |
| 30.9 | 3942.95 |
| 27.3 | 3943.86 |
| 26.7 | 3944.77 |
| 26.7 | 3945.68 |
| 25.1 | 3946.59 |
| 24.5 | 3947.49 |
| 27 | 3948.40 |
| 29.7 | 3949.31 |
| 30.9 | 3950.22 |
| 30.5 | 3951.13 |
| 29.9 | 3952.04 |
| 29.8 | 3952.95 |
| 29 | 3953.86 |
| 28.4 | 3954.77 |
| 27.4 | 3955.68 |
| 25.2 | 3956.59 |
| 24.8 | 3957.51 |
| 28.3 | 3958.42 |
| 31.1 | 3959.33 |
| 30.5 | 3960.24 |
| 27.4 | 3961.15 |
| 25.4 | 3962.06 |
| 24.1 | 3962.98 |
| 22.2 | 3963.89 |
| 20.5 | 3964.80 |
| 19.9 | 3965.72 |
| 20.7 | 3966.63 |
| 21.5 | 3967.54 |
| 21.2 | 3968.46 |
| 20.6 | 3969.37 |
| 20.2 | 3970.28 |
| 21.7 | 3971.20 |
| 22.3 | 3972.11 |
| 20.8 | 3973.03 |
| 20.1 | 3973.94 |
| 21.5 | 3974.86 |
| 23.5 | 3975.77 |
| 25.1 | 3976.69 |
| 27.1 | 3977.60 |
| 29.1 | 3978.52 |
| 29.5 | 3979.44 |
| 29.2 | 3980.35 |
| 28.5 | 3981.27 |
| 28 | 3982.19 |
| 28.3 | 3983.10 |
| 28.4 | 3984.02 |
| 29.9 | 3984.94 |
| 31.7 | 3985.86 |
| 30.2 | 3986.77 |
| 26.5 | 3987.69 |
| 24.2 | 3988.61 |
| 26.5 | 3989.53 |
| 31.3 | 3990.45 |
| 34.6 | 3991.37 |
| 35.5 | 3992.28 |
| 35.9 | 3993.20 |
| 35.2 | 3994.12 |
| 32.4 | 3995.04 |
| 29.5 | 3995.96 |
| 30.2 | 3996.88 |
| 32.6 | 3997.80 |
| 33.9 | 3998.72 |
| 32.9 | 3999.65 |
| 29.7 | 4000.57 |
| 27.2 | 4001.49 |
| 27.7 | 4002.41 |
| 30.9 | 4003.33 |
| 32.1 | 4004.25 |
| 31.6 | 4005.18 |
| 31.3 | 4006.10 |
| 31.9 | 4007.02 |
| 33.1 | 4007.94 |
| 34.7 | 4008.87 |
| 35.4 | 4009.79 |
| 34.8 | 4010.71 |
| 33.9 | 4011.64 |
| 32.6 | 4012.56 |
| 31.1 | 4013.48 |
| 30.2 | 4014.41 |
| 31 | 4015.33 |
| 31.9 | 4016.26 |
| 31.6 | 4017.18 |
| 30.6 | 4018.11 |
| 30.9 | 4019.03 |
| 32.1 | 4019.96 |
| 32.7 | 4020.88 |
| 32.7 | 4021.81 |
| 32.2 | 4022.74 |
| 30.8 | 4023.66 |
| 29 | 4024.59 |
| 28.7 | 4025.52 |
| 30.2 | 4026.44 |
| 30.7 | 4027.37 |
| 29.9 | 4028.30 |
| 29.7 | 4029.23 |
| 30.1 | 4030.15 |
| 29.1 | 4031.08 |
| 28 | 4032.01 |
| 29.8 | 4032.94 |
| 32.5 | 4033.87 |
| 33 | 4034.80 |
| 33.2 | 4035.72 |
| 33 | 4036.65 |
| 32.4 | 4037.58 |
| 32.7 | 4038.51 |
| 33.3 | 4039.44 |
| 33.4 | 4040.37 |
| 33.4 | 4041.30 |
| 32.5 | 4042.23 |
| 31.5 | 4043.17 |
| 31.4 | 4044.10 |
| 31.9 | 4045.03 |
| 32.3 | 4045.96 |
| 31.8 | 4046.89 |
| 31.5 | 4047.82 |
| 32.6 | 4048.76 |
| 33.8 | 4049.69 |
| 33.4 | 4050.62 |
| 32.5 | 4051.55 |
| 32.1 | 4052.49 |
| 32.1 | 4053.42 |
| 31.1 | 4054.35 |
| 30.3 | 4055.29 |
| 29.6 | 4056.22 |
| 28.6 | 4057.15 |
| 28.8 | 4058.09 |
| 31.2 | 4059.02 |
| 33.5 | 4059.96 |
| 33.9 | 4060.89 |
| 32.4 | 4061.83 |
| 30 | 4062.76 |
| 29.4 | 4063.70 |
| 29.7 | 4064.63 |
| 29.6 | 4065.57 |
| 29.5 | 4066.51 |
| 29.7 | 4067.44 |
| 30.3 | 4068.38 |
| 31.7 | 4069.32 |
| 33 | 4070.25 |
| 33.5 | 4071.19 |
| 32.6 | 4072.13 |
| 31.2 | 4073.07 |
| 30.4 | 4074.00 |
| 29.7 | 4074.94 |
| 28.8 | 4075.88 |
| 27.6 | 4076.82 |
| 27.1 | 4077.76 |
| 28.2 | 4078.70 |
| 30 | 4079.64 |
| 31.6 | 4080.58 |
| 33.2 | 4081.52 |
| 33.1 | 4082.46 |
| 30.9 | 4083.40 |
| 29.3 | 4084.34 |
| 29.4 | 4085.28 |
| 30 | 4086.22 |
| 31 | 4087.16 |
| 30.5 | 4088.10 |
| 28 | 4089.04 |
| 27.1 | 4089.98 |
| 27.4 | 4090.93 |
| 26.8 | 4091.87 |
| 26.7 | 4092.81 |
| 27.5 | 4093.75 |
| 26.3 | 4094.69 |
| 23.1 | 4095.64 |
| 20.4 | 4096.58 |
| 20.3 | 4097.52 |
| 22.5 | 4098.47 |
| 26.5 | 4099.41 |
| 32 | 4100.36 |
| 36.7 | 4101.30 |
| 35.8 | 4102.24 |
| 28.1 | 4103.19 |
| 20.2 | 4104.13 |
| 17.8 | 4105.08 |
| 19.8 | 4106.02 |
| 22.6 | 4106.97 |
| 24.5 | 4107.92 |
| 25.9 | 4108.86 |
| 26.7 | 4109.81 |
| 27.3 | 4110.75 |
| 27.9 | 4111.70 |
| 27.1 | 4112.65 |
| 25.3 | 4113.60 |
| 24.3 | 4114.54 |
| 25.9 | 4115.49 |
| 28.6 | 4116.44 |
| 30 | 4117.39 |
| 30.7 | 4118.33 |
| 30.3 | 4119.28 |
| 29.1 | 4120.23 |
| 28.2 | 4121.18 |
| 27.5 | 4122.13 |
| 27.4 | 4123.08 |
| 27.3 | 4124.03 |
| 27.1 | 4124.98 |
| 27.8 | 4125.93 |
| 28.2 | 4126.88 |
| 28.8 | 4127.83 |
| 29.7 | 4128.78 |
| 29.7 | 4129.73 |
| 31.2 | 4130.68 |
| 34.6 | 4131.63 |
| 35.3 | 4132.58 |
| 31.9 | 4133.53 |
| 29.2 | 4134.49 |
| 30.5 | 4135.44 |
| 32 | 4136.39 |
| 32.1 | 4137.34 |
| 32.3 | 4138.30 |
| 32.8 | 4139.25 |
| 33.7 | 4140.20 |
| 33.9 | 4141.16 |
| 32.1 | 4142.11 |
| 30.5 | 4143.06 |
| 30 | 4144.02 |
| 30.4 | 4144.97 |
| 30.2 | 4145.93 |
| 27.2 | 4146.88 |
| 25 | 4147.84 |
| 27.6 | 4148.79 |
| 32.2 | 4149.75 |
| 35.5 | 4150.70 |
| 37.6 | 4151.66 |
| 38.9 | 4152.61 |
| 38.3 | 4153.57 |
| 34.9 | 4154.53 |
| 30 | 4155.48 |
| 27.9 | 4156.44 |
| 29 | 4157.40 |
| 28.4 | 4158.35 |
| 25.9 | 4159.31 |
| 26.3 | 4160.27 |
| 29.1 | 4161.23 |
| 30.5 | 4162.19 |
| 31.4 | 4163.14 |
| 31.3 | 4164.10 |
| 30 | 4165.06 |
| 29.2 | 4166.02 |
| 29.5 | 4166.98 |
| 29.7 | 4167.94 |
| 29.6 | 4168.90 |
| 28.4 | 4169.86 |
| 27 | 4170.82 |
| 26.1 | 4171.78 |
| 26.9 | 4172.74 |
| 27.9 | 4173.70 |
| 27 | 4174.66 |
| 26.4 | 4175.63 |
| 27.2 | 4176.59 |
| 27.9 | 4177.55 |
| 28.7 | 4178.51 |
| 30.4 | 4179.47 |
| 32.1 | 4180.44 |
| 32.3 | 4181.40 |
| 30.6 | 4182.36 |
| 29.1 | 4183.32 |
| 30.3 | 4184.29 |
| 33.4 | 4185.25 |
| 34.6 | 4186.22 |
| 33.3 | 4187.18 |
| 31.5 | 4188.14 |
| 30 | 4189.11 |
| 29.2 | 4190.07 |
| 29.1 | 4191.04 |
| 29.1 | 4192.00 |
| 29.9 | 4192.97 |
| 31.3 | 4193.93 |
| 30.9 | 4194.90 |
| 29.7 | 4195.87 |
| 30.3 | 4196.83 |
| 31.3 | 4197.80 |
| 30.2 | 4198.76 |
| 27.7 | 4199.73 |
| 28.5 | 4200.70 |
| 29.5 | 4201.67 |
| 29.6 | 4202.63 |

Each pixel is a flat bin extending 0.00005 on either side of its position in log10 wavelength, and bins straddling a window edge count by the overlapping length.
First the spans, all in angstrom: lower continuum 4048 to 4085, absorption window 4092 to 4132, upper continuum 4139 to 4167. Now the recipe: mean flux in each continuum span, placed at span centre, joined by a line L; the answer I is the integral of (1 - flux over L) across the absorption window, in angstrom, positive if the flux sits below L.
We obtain 5.0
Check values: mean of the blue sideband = 30.9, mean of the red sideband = 31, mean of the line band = 27.1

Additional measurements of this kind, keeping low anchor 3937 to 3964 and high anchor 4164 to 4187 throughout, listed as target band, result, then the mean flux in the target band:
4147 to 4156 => -1.15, 33.1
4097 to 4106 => 0.88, 26.3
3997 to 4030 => -3.12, 31.5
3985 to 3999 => -1.28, 31.3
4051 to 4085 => -2.06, 30.7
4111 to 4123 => 0.53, 27.9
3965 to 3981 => 3.02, 23.2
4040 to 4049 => -1.04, 32.2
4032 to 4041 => -1.10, 32.4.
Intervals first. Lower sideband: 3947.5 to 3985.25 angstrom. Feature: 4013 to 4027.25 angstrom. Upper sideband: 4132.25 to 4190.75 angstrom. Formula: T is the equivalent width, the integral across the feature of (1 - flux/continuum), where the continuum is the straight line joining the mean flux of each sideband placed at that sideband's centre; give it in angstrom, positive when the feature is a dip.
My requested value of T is -2.1 angstrom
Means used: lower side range 25.8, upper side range 30.5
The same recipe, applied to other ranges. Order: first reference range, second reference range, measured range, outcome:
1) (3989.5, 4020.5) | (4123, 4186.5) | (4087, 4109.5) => 3.55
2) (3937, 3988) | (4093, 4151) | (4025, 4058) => -4.63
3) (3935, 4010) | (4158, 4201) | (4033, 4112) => -2.55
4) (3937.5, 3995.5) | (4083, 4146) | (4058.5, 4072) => -1.53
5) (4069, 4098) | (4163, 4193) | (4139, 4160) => -1.41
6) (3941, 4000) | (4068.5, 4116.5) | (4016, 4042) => -3.43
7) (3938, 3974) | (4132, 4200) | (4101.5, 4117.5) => 1.92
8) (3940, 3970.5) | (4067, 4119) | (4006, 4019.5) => -2.52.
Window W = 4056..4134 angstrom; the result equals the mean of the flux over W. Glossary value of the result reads 28.7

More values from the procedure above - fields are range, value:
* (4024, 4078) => 31.1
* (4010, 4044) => 31.6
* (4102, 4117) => 25.3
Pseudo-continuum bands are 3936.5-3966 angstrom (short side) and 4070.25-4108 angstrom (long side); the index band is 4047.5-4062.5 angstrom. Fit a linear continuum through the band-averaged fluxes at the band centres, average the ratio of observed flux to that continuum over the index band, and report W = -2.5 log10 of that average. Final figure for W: -0.13 mag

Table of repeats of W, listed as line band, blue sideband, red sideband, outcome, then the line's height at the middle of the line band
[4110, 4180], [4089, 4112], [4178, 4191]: -0.04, 28.6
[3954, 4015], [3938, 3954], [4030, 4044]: 0.08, 30.5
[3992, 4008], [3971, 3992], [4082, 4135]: -0.17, 27.1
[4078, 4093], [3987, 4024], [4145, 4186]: 0.04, 30.8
